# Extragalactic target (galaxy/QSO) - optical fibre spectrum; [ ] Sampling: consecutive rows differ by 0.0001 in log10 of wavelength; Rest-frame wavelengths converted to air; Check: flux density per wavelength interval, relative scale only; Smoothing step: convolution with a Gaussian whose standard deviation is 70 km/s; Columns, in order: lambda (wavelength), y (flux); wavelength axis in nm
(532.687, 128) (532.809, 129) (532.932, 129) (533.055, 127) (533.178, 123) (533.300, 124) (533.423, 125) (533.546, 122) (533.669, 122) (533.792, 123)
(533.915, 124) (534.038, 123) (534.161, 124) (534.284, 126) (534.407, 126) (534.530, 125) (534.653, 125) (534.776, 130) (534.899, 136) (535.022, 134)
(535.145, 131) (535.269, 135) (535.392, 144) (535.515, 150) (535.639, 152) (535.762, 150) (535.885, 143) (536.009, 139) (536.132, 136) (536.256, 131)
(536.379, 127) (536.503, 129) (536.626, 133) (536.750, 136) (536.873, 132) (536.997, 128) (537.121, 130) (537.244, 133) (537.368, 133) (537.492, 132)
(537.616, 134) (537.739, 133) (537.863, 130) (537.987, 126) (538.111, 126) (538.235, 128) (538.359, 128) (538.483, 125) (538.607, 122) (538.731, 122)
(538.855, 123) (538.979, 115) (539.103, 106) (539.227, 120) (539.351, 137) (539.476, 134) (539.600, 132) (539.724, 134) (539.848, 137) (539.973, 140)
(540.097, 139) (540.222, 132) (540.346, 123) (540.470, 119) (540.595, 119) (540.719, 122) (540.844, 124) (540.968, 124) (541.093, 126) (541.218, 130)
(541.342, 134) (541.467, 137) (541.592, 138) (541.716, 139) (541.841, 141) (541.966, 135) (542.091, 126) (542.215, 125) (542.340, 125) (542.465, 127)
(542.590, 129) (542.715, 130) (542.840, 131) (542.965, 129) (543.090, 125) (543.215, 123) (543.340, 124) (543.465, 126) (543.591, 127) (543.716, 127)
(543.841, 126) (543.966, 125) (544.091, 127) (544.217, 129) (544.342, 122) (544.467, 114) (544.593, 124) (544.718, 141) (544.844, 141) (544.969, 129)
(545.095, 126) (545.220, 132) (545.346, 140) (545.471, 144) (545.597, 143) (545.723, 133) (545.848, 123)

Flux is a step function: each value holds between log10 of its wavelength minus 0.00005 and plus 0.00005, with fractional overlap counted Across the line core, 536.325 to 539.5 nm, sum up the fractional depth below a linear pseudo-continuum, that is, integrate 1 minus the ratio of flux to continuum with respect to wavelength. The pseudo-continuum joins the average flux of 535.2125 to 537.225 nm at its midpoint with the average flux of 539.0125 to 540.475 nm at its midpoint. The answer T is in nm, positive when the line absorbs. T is 0.14 nm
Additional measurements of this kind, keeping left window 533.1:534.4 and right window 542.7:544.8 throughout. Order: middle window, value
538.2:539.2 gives 0.03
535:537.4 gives -0.23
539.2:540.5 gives -0.07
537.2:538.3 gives -0.05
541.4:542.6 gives -0.06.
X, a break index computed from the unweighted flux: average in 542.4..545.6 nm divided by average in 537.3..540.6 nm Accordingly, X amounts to 1.0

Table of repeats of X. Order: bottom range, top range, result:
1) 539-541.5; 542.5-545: 0.99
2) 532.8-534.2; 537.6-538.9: 1.02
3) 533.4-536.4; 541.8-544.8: 0.96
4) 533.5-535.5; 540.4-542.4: 1.00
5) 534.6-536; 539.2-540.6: 0.94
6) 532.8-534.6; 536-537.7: 1.06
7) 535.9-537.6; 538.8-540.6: 0.96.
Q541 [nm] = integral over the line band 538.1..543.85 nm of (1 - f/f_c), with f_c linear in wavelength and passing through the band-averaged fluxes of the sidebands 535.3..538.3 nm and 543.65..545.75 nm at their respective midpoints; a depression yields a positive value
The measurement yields 0.20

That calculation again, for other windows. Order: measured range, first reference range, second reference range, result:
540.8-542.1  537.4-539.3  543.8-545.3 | -0.06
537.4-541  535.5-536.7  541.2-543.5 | 0.19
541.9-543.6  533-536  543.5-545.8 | 0.04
